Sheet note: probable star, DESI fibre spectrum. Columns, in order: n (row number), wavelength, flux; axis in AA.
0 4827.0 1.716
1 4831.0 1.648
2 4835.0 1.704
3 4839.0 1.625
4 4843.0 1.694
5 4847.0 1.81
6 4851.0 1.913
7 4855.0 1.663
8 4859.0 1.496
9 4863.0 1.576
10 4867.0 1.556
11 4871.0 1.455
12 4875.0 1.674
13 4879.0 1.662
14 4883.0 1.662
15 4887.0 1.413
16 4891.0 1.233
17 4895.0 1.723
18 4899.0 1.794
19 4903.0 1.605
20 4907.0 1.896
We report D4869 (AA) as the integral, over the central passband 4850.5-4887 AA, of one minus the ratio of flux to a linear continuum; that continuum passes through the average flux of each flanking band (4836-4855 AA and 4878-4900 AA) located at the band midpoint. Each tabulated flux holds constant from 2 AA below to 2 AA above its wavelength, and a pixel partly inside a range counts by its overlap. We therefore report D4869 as 1.0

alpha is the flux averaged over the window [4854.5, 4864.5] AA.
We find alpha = 1.57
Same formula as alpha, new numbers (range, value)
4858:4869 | 1.55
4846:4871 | 1.65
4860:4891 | 1.55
